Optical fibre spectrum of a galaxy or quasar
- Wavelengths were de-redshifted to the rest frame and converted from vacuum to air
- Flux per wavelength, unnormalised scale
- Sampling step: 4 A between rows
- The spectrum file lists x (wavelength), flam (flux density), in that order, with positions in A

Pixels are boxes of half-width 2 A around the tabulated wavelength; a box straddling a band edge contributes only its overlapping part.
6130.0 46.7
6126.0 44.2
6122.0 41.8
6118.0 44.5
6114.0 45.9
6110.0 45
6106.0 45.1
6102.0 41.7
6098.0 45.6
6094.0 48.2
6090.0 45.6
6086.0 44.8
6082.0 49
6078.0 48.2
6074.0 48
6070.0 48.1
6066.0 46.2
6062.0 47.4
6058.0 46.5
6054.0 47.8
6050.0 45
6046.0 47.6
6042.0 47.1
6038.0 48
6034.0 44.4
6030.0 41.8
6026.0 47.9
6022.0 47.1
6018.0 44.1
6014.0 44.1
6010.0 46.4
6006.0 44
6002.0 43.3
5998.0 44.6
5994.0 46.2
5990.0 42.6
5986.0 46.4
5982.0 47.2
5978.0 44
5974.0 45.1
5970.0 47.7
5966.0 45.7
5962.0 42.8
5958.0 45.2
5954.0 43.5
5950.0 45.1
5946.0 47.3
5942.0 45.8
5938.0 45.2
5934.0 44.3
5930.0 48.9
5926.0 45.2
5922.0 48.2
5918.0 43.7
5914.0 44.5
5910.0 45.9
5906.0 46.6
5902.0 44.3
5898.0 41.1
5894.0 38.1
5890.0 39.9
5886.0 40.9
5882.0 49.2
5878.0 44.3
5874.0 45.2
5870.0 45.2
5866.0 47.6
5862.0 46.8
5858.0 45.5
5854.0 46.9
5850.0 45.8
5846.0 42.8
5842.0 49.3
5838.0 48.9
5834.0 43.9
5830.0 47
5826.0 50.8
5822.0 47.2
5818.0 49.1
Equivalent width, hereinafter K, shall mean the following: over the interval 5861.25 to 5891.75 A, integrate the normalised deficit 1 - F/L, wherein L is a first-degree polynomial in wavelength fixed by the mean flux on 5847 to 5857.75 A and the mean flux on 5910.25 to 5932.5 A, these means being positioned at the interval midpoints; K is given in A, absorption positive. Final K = 0.72 A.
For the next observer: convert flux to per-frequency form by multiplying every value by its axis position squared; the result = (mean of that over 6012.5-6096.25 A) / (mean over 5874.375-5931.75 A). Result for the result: 1.1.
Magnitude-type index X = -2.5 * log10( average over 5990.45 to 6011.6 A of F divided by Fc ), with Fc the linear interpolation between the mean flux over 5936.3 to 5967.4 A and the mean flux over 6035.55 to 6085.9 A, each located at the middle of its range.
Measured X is 0.03 mag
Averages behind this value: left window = 45.1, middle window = 44.7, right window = 47.3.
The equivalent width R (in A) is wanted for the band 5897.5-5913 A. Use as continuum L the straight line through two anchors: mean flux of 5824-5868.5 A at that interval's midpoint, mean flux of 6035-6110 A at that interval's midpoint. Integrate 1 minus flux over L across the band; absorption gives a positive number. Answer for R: 0.6 A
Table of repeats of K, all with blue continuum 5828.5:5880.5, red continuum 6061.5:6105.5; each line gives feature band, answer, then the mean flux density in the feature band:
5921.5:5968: 0.8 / 45.5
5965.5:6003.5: 0.9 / 45.3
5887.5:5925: 2.1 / 43.6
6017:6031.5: 0.3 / 45.4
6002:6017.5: 0.6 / 44.6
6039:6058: -0.2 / 46.9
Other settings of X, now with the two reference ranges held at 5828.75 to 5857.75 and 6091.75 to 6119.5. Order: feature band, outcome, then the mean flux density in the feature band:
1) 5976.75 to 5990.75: 0.01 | 45.3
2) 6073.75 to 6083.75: -0.07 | 48.5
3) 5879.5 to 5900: 0.10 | 41.9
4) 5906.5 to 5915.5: 0.01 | 45.5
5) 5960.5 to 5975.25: 0.01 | 45.4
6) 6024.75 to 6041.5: 0.00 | 45.6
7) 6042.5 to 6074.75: -0.04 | 47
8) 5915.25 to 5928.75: 0.00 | 45.8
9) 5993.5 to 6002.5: 0.02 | 44.7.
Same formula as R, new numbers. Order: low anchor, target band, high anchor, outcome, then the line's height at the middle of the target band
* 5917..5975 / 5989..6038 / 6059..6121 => 1.1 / 45.9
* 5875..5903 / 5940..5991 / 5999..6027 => -1.3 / 44.2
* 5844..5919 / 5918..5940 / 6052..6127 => -0.6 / 44.8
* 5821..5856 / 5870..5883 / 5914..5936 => 0.2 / 46.5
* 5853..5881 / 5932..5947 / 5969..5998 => 0.0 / 45.7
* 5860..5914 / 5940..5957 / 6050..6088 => -0.1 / 45.2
